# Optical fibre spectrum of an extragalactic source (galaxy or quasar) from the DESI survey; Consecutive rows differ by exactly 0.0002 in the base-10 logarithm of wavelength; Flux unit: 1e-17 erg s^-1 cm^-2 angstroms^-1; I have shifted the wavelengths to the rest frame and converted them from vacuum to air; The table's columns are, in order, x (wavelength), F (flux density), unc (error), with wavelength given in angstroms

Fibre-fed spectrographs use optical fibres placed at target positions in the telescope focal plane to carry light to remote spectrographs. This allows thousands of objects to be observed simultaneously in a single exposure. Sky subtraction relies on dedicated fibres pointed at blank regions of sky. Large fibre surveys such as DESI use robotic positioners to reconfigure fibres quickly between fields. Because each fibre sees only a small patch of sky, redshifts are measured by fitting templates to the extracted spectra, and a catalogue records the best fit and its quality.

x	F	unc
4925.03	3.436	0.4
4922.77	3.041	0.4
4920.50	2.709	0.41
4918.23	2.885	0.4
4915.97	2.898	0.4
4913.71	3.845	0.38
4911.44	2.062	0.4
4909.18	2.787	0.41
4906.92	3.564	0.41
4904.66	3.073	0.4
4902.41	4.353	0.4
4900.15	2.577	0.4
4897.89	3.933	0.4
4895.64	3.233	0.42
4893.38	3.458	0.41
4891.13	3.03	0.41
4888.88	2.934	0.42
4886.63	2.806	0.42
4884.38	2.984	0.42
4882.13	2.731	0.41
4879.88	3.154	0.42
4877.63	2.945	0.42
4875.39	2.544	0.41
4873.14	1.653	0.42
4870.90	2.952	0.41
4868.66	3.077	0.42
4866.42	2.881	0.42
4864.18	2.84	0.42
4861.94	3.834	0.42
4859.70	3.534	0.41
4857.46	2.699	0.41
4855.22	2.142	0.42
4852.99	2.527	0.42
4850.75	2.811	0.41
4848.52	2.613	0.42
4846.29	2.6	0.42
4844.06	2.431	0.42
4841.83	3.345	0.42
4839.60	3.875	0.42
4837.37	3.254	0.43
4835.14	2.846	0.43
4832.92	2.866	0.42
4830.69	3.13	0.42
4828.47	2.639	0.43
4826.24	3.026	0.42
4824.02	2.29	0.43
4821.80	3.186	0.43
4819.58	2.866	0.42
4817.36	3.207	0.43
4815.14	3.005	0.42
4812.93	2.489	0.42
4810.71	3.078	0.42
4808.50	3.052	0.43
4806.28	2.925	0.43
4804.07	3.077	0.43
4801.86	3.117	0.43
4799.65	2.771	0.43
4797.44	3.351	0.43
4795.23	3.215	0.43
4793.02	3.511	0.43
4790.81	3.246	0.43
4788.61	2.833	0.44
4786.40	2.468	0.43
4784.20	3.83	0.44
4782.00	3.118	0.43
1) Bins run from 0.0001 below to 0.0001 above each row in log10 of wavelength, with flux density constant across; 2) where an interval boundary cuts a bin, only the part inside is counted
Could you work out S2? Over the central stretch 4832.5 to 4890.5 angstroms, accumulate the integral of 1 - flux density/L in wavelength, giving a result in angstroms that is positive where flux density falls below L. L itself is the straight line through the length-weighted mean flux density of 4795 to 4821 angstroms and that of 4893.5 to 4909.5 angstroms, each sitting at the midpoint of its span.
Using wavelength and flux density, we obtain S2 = 6.21 angstroms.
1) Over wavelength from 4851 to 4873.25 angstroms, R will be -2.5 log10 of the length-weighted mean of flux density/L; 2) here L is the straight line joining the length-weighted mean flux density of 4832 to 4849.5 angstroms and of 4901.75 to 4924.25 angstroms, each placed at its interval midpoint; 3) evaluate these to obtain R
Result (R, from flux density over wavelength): 0.06 mag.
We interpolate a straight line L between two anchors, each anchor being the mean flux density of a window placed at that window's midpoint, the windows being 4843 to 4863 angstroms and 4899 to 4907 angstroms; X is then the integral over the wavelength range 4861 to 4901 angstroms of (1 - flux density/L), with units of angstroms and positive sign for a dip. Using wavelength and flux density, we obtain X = 1.82 angstroms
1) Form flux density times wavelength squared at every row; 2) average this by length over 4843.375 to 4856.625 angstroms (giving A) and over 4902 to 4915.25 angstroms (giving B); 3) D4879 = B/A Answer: 1.30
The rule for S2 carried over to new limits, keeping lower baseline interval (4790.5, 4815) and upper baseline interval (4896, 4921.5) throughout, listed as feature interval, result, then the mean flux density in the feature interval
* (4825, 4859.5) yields 2.6 angstroms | 2.87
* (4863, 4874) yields 1.5 angstroms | 2.71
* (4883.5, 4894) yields 0.4 angstroms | 3.03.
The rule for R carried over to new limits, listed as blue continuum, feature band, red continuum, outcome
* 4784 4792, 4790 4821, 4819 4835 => -0.04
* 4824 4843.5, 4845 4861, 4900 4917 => 0.14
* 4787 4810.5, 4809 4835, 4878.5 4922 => 0.07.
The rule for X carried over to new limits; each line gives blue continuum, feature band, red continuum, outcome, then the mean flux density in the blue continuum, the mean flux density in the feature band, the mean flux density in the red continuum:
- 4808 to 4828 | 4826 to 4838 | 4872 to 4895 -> -0.25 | 2.9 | 2.94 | 2.83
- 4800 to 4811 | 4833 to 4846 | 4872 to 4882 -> -1.25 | 3.03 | 3.09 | 2.59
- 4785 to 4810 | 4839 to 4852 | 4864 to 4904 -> 0.55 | 3.06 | 2.9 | 3.01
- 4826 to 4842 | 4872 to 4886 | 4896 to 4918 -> 2.22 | 3.11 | 2.67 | 3.22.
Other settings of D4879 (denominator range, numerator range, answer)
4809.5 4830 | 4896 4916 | 1.17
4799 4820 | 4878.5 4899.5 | 1.09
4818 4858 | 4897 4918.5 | 1.16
